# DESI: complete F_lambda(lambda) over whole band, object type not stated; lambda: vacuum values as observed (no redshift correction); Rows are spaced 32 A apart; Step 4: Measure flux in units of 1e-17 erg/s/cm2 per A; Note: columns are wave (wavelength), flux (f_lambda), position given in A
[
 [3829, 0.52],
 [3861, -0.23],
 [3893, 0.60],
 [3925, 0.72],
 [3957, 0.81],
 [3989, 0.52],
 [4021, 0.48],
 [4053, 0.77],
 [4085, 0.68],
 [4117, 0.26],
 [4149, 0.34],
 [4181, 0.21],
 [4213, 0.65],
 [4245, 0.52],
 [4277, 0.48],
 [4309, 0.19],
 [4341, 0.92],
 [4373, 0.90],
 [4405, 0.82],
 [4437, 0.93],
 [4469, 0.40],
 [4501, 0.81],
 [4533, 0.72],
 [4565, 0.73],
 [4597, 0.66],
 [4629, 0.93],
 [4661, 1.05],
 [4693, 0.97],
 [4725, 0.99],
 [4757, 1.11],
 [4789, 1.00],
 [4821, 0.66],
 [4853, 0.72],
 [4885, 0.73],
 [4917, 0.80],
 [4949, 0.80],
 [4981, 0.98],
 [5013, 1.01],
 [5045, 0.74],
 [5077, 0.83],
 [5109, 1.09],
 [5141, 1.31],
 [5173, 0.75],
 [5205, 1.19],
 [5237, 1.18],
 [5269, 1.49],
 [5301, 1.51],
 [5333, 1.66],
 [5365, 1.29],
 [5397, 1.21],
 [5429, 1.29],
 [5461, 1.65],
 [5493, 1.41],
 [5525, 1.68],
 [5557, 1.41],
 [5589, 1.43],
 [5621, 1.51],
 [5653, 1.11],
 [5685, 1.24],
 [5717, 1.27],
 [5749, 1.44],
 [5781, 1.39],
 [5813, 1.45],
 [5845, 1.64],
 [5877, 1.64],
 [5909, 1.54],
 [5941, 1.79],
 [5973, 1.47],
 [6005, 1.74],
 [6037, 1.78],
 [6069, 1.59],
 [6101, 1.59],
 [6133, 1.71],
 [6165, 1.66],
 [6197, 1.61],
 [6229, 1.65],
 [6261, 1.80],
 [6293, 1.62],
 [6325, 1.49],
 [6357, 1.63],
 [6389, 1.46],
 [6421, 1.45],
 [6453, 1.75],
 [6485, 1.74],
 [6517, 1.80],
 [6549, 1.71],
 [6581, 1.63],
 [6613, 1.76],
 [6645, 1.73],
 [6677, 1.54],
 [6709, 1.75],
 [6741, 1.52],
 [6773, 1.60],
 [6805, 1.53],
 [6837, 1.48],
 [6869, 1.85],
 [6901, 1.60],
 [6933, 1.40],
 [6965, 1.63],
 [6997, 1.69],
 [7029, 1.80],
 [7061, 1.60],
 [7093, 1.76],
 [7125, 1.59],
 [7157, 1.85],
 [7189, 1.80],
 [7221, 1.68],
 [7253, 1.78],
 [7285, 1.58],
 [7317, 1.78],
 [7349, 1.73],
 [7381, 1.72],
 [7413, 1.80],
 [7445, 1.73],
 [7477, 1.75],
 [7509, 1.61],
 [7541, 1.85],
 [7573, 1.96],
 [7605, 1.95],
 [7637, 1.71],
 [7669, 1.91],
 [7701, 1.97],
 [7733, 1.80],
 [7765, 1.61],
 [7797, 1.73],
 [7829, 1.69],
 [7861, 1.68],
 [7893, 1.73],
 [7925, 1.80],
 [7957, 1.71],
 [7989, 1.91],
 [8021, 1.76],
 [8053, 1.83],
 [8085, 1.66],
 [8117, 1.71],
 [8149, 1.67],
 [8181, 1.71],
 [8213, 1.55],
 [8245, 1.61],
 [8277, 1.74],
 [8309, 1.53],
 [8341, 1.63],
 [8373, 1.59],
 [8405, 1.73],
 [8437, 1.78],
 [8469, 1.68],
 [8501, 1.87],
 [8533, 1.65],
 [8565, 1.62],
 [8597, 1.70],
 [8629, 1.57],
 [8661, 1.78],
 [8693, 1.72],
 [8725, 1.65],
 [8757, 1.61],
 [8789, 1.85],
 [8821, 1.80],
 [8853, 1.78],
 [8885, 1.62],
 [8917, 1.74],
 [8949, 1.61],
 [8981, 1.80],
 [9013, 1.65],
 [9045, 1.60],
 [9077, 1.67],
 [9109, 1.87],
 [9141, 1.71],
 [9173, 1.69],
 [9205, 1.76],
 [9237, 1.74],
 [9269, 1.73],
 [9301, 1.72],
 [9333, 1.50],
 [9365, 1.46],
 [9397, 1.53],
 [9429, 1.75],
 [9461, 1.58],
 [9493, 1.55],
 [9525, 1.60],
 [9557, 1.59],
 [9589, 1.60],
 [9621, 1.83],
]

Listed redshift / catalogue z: 0.32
